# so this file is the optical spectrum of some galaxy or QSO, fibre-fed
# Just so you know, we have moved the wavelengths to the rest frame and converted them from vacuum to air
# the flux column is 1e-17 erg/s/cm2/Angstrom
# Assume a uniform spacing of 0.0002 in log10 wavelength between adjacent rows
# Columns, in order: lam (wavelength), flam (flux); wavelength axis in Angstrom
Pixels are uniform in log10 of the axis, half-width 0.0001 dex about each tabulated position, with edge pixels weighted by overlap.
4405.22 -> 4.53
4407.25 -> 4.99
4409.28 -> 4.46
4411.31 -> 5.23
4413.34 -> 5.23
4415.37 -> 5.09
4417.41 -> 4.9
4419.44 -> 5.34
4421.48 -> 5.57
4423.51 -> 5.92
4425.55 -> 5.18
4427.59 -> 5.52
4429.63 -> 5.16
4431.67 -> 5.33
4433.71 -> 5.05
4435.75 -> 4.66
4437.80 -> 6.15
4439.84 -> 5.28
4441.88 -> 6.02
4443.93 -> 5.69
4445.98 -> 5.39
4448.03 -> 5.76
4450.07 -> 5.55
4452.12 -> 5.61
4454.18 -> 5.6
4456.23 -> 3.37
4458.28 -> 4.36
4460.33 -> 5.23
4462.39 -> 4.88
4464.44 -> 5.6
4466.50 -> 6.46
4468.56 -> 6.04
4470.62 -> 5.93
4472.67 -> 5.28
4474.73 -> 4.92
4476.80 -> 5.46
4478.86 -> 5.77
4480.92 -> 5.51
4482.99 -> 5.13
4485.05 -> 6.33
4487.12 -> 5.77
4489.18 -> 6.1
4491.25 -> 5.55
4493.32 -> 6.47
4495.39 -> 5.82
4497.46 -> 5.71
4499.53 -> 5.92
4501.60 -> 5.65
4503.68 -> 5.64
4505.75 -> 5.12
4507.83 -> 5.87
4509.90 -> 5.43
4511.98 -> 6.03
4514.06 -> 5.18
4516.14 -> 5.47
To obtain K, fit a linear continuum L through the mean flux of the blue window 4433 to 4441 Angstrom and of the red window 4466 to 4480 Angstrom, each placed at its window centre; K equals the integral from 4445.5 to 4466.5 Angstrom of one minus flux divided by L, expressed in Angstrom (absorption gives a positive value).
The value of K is 1.2 Angstrom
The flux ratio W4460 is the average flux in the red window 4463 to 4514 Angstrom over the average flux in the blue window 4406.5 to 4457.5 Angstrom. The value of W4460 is 1.08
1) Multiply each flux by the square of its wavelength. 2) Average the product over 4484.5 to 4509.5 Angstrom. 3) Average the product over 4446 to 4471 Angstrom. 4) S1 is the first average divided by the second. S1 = 1.1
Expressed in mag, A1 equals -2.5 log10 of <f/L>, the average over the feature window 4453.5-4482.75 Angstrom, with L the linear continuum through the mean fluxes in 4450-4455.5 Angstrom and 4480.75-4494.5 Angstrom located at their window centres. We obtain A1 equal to 0.066 mag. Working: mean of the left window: 5.47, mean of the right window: 5.86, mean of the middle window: 5.31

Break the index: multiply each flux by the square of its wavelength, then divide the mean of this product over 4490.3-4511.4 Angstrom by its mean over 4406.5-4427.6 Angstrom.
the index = 1.14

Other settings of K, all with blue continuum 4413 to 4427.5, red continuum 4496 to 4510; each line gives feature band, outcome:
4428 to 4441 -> 0.2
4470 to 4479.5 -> 0.2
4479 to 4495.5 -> -0.7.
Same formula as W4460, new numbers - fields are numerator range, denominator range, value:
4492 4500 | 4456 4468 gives 1.16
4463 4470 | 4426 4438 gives 1.14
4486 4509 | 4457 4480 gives 1.07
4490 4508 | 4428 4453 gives 1.05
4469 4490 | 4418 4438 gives 1.05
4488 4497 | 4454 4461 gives 1.33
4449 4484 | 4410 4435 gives 1.01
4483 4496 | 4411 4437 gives 1.13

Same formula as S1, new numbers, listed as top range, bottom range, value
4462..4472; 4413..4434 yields 1.12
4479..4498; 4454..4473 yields 1.12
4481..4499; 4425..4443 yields 1.11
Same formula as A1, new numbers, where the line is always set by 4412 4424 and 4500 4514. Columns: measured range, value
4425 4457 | 0.01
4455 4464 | 0.19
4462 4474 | -0.05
